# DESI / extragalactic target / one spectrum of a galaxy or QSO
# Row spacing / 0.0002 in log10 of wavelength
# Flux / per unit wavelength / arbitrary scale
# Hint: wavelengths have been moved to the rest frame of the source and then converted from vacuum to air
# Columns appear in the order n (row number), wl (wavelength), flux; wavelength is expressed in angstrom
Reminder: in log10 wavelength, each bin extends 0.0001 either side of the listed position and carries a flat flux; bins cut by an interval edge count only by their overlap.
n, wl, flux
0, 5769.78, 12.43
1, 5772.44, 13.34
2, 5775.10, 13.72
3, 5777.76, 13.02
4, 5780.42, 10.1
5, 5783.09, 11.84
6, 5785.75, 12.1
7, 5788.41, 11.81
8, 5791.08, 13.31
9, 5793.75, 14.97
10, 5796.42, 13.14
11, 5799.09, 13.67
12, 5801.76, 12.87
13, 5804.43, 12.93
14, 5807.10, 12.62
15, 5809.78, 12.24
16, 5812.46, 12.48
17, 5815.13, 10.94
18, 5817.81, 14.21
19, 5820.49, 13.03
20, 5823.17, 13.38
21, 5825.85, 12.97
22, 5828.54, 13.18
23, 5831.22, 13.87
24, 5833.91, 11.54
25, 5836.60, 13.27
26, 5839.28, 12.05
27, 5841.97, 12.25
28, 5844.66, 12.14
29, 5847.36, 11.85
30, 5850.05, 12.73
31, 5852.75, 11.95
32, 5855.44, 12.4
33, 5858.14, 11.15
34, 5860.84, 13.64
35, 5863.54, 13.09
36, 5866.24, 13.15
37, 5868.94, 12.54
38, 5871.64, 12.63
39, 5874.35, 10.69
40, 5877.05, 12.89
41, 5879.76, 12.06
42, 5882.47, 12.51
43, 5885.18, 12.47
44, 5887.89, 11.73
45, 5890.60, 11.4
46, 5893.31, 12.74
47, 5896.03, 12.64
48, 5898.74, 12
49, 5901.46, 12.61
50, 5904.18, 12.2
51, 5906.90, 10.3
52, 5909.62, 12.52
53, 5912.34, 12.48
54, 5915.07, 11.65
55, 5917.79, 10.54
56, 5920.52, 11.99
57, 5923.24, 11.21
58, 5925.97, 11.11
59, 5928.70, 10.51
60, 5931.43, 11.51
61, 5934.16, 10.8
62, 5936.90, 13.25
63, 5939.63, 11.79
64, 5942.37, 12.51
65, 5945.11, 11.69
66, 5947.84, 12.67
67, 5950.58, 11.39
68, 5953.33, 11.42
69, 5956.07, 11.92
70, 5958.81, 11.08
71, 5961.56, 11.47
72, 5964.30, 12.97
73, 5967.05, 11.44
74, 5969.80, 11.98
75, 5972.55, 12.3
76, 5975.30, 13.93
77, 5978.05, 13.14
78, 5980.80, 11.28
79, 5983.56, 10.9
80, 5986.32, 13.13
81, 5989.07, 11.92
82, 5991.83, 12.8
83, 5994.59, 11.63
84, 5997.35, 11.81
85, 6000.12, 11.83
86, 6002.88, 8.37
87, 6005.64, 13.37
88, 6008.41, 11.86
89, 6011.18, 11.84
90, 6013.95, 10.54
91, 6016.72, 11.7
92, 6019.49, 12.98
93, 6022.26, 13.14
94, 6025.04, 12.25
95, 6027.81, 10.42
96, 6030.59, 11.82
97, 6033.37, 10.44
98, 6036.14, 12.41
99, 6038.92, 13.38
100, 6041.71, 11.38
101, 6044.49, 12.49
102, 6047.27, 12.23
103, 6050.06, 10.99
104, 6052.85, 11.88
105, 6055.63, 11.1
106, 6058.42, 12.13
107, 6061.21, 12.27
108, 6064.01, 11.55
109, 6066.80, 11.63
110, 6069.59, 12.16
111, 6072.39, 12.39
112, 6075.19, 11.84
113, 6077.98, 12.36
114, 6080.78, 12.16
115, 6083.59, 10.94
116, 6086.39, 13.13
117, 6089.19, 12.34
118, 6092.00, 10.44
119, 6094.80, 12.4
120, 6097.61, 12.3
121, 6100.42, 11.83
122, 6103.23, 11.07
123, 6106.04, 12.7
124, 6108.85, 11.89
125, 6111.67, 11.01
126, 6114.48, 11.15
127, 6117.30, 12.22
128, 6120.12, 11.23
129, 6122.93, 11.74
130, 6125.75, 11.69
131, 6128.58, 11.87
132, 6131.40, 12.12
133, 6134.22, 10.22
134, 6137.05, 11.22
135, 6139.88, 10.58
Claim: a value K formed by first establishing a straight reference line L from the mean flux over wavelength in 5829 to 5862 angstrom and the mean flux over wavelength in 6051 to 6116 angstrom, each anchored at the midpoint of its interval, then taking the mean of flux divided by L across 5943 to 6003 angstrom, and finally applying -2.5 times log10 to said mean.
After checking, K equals 0.01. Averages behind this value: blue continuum 12.4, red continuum 11.8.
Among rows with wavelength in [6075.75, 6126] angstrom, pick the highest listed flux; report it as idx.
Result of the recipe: 13.13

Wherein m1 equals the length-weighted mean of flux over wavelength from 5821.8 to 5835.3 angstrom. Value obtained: 13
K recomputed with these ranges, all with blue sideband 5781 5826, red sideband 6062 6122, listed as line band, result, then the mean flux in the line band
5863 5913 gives 0.03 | 12.2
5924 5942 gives 0.08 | 11.5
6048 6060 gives 0.04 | 11.6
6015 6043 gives 0.01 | 12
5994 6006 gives 0.09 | 11.2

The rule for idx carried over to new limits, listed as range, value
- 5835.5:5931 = 13.64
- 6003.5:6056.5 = 13.38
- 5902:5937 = 13.25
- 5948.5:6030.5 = 13.93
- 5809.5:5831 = 14.21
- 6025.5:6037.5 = 12.41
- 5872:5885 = 12.89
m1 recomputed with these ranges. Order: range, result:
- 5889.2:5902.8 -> 12.3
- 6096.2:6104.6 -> 11.7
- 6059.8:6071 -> 11.9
